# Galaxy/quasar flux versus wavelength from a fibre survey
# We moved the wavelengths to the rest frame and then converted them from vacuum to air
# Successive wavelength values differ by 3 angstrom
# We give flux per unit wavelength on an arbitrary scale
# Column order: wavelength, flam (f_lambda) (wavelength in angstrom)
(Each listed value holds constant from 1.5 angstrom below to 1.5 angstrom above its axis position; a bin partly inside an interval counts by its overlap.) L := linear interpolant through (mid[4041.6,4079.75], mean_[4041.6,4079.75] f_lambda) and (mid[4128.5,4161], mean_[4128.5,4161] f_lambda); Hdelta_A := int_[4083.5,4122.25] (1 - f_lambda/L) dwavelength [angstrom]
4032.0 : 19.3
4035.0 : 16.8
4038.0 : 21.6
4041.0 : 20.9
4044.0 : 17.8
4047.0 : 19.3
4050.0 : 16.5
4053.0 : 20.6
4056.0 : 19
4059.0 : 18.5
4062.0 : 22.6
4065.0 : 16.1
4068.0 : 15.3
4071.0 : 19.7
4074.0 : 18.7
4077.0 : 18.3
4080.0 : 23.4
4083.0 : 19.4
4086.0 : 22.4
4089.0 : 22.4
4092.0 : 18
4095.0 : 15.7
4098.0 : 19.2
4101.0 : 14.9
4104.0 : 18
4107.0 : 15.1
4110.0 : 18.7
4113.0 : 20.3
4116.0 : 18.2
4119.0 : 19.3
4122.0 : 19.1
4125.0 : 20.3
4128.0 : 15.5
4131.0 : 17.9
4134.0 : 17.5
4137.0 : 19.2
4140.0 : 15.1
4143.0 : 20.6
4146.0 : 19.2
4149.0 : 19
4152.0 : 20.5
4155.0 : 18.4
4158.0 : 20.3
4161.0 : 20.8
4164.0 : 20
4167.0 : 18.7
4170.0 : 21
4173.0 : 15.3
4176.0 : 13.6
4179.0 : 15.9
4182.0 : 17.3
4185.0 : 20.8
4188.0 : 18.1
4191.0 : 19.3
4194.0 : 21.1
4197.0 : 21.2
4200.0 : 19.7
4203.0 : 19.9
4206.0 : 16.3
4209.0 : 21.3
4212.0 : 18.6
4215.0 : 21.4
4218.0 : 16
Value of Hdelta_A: 0.4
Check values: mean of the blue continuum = 18.7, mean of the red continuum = 18.8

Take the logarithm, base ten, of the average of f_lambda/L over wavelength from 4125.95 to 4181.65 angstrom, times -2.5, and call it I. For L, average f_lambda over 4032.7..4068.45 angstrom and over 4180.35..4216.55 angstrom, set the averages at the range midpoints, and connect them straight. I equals 0.06 mag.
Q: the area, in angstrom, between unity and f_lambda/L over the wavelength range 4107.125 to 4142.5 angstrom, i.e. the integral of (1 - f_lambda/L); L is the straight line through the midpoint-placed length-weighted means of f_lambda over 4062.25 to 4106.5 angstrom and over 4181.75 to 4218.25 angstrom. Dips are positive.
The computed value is 1.4 angstrom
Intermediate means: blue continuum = 18.7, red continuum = 19.5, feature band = 18.2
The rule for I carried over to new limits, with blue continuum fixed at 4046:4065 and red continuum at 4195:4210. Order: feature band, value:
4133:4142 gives 0.118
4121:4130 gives 0.067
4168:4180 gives 0.181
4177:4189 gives 0.103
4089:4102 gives 0.096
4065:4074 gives 0.103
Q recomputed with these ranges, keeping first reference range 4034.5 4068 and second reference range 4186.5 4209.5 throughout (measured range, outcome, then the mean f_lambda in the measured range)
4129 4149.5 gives 1.1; 18.3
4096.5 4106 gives 0.9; 17.2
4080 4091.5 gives -1.4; 21.4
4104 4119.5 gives 0.8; 18.2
